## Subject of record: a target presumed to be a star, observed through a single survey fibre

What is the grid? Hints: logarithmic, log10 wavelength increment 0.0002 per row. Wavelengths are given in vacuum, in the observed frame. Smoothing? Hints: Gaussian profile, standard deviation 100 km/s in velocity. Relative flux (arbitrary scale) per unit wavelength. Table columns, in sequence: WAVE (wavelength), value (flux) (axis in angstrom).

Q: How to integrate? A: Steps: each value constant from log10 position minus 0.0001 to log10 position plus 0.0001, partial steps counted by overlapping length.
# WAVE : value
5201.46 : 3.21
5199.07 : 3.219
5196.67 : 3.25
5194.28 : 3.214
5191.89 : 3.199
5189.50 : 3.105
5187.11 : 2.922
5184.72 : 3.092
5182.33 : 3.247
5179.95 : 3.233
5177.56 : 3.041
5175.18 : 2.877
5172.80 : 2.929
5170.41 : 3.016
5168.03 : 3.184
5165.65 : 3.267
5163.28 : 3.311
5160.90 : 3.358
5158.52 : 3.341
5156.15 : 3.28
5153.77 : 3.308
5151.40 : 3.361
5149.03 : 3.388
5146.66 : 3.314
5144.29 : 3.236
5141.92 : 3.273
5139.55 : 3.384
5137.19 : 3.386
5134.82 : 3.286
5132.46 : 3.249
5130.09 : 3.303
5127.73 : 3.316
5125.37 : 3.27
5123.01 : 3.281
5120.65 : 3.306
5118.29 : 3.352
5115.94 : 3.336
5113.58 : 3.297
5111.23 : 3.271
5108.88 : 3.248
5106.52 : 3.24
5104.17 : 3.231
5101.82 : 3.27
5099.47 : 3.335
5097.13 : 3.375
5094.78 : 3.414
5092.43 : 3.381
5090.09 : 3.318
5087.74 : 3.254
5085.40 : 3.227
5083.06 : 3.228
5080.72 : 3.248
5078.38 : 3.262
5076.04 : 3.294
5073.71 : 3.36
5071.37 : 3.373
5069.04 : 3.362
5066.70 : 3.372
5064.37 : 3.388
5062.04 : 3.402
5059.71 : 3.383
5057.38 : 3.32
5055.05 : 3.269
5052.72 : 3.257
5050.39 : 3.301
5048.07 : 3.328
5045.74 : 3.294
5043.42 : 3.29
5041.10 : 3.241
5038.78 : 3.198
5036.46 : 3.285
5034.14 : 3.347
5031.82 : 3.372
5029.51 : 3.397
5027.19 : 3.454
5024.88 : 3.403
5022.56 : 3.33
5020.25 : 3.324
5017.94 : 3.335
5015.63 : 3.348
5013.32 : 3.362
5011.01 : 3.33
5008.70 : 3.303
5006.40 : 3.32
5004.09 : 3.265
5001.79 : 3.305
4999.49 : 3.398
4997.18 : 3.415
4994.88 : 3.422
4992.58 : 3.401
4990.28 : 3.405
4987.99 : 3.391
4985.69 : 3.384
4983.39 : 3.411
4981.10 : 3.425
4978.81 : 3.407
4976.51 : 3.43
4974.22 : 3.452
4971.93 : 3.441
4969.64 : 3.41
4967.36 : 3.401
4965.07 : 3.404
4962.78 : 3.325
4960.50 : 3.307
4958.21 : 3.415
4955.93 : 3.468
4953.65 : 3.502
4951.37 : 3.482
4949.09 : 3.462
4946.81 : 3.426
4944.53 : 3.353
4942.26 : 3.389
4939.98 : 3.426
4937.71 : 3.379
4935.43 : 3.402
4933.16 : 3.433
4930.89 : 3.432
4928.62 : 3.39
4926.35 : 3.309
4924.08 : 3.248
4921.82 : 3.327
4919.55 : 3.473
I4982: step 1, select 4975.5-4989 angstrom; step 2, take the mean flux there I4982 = 3.41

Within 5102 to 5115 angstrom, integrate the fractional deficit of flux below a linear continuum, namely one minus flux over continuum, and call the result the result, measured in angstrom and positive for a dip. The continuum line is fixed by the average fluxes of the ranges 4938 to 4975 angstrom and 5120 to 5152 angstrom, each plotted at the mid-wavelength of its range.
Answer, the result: 0.3 angstrom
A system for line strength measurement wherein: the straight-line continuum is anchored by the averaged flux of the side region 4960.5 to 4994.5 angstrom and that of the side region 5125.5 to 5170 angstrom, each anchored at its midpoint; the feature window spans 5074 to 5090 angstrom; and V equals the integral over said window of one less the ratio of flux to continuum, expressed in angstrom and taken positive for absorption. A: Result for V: 0.4 angstrom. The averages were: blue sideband 3.4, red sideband 3.3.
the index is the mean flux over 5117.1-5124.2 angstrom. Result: 3.31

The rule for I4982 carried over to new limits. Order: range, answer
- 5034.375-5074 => 3.32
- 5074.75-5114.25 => 3.29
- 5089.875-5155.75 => 3.31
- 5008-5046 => 3.33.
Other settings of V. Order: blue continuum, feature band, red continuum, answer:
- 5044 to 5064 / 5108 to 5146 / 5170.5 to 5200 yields -1.2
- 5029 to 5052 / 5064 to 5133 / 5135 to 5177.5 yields -0.7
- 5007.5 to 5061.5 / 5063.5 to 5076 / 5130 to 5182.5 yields -0.2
